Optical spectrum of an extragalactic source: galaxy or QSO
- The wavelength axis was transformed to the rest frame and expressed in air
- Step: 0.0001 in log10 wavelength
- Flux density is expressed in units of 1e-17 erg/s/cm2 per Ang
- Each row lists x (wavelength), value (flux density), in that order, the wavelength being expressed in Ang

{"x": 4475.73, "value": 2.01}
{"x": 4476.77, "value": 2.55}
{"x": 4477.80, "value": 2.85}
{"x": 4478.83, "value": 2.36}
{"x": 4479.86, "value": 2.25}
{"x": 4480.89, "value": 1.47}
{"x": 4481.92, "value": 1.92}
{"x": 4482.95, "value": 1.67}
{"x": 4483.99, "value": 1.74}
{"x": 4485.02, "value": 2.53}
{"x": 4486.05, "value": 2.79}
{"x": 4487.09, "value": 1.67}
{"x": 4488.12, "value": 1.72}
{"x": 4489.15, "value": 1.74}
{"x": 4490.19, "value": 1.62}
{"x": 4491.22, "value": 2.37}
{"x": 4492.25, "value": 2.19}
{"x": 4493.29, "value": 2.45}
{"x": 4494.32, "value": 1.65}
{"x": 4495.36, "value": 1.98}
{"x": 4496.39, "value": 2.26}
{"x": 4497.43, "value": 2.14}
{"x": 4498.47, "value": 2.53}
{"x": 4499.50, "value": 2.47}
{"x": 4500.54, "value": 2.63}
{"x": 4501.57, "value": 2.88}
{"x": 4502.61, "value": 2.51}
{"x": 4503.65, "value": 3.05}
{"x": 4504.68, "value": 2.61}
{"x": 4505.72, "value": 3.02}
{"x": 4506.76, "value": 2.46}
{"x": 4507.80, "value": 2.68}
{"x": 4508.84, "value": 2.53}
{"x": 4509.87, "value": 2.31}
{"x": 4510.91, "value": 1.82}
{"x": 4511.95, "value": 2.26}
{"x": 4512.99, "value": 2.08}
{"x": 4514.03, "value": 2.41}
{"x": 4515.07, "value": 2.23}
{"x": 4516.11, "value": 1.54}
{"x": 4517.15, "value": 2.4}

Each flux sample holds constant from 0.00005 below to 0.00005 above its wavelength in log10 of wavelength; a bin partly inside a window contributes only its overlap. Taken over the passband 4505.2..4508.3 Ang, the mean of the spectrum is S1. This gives 2.72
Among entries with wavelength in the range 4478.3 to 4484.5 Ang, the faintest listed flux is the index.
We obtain 1.47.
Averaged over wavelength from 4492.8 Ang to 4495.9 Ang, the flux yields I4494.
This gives 2.03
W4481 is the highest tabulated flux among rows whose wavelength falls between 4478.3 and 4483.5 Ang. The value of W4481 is 2.36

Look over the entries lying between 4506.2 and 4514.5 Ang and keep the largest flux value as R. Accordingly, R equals 2.68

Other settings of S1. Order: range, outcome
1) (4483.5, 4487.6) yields 2.19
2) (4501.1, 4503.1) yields 2.69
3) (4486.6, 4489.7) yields 1.71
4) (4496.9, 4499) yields 2.33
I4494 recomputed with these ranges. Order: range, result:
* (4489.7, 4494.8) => 2.06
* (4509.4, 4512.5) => 2.12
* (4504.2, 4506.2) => 2.81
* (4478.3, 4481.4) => 2.03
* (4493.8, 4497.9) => 2.01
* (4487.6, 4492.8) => 1.93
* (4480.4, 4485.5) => 1.86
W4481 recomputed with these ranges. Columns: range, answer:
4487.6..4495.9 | 2.45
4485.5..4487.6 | 2.79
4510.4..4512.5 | 2.26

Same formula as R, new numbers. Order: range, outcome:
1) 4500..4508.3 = 3.05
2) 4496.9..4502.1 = 2.88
